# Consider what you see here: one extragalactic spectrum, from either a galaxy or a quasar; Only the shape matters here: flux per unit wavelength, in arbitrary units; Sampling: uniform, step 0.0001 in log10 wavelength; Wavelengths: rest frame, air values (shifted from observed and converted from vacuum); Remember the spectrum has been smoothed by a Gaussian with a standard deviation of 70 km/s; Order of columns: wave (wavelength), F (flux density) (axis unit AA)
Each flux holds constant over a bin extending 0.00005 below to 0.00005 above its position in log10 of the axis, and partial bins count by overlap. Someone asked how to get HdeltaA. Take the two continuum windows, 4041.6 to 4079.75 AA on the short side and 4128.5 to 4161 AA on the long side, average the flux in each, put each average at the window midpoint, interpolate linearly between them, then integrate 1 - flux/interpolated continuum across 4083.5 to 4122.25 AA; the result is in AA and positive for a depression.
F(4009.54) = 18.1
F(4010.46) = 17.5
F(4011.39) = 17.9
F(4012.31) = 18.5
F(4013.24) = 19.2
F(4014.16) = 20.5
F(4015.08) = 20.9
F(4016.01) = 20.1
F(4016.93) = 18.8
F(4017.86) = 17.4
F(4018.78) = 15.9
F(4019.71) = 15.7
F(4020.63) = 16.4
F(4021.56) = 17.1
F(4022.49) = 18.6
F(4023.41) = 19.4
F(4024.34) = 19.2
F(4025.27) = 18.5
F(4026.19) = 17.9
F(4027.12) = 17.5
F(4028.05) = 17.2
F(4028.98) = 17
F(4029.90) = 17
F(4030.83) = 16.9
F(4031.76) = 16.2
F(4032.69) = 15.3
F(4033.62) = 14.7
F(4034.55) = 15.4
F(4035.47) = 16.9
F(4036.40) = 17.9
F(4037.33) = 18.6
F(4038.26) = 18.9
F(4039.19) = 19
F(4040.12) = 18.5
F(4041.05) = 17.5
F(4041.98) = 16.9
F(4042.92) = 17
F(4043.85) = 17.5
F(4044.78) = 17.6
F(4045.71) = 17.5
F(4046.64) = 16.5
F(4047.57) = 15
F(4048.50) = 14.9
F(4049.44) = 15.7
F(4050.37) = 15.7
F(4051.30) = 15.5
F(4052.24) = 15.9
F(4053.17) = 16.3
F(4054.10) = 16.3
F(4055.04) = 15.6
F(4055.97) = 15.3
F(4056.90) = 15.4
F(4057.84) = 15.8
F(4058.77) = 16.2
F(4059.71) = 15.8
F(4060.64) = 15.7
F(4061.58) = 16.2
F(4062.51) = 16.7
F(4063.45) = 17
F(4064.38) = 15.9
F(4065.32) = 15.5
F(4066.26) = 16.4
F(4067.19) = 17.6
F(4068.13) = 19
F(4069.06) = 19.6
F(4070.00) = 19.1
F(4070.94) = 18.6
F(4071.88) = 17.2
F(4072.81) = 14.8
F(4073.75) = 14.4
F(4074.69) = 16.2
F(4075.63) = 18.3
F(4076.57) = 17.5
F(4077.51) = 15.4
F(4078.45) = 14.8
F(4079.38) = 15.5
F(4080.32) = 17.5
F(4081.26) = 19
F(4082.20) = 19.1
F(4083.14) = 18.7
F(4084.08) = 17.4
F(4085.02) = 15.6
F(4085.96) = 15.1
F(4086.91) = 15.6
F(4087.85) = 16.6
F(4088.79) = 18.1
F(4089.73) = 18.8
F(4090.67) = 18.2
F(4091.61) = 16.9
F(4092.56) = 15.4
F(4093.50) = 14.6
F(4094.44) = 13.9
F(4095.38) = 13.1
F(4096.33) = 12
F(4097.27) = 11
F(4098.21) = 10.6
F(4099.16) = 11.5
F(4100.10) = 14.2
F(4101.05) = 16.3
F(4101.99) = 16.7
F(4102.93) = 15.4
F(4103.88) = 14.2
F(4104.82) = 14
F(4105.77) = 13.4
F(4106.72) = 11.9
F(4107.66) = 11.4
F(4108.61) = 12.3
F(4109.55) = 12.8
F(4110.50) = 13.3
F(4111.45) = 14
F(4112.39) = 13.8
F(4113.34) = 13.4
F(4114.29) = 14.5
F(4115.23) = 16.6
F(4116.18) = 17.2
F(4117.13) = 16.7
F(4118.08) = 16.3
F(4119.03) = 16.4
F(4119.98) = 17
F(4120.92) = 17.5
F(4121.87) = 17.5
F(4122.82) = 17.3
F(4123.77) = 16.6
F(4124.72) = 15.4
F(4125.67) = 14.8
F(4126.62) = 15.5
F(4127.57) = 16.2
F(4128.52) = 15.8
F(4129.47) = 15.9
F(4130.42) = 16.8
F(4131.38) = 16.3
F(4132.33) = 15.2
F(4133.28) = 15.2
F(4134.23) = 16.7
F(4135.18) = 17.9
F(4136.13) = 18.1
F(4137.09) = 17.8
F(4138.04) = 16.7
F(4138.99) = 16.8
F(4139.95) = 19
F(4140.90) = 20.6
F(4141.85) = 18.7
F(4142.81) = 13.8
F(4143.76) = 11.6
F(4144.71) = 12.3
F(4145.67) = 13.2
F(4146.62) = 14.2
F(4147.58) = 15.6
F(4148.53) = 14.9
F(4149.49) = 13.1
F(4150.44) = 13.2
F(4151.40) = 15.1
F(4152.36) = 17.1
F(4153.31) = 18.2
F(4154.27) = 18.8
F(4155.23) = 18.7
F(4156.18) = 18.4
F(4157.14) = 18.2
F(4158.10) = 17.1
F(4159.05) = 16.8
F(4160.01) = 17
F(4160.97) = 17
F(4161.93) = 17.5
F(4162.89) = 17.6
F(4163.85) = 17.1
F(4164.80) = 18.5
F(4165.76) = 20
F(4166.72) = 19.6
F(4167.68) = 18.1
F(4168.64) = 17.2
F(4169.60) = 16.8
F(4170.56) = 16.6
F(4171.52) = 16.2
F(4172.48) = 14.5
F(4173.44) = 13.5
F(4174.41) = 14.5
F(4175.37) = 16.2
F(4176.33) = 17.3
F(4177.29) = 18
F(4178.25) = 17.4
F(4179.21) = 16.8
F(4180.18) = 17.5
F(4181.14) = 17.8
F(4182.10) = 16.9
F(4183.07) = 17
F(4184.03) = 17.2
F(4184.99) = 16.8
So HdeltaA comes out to 3.5 AA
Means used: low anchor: 16.4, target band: 14.9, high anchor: 16.3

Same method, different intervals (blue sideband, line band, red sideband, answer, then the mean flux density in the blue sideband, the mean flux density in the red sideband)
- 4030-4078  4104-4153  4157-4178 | 4.3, 16.7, 17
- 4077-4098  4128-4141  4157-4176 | -0.3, 16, 17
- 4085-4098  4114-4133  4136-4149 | -0.8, 15.2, 15.9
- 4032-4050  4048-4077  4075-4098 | 0.1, 16.9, 16.1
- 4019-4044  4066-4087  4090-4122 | -1.9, 17.3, 14.5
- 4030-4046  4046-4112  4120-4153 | 4.1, 17.2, 16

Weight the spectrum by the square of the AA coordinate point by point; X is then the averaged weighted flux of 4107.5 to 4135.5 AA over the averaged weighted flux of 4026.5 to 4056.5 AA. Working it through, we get 1.0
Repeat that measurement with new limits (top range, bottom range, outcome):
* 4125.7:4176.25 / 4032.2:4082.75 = 1.03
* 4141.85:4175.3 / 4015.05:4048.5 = 1.00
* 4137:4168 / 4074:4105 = 1.10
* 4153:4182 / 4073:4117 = 1.18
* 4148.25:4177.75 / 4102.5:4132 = 1.14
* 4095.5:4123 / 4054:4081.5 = 0.89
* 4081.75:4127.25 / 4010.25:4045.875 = 0.89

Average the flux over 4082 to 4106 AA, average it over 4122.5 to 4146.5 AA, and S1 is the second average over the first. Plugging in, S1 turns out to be 1.1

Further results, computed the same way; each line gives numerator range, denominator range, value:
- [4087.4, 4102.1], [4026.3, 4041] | 0.86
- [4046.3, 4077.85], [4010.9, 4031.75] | 0.91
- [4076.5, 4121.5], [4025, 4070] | 0.91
